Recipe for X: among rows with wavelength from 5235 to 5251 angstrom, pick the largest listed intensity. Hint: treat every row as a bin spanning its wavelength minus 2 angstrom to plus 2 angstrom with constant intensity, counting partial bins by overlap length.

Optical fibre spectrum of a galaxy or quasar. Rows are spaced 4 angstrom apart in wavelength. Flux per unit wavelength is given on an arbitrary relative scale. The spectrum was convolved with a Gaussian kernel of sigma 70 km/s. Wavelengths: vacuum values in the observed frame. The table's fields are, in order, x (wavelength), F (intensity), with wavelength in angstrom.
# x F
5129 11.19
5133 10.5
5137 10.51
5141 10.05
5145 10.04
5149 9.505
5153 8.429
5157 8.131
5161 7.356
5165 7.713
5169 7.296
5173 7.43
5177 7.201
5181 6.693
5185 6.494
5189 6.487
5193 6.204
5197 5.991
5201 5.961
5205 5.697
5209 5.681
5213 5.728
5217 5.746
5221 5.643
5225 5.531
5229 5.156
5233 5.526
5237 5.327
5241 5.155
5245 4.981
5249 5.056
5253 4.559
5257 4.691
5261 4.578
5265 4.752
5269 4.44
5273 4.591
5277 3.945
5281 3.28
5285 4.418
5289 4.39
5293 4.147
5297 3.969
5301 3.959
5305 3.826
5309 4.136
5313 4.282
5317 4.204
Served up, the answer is 5.327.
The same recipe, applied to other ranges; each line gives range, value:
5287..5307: 4.39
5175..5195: 7.201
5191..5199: 6.204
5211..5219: 5.746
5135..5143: 10.51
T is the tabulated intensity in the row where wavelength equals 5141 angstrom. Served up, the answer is 10.05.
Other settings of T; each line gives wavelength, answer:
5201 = 5.961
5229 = 5.156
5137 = 10.51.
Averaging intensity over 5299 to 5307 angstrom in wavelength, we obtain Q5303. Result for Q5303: 3.89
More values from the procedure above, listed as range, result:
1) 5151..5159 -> 8.28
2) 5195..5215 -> 5.81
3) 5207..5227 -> 5.67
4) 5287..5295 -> 4.27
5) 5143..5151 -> 9.77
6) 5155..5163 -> 7.74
